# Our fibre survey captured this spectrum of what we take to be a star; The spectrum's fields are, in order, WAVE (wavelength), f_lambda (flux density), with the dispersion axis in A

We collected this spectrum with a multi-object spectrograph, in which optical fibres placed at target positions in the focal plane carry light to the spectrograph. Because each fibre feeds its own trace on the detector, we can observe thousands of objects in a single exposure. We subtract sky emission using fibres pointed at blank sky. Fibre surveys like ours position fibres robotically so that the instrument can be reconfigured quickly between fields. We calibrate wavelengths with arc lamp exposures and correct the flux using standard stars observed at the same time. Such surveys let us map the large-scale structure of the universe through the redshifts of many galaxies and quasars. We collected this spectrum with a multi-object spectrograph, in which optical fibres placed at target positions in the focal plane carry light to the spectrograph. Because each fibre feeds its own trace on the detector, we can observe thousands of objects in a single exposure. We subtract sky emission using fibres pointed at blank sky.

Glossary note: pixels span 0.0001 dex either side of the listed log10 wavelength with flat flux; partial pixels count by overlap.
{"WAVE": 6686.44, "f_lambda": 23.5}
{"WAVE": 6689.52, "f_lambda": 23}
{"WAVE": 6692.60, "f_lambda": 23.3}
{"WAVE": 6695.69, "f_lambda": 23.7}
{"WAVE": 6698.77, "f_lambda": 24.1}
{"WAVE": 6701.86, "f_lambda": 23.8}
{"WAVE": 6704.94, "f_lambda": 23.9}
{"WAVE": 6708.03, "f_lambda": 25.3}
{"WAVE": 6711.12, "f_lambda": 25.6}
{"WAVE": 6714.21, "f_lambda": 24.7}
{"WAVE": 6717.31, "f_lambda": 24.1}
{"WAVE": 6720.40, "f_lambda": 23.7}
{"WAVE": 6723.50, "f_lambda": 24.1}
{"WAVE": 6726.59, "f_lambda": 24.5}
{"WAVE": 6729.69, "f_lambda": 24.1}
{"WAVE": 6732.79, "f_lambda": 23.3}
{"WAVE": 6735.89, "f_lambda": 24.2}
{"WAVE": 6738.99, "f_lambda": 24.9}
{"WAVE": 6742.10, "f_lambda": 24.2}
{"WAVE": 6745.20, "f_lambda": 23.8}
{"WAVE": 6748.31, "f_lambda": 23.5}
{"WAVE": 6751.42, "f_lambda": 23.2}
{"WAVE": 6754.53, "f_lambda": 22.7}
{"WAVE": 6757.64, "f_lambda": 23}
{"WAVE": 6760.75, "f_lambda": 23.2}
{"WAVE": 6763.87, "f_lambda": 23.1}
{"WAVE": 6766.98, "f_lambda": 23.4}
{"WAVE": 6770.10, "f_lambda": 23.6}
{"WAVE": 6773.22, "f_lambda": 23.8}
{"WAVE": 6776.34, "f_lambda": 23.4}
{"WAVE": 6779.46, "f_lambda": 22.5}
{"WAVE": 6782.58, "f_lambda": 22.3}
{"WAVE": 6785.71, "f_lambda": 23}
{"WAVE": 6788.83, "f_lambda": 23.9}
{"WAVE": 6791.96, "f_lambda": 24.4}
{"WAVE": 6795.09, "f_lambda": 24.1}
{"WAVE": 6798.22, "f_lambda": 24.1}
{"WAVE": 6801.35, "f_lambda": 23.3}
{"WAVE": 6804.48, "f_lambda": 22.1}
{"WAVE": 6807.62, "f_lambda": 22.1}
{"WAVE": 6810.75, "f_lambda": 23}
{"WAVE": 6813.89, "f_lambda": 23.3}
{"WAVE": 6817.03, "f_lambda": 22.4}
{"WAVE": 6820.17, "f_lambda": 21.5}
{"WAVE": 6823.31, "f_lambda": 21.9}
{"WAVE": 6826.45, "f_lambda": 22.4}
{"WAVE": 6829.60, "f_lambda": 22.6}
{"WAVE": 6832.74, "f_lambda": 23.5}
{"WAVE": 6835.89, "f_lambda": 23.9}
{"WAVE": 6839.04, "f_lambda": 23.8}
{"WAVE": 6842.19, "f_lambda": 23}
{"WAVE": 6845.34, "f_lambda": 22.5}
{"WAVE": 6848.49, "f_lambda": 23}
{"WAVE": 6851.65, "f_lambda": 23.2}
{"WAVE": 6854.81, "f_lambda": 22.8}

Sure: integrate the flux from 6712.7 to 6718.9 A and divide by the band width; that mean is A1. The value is 24.4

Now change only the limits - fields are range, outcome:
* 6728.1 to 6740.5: 24.1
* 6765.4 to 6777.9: 23.6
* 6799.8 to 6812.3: 22.6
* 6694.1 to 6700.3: 23.9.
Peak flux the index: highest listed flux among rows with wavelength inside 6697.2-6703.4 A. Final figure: 24.1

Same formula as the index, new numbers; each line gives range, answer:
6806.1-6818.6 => 23.3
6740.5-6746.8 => 24.2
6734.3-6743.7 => 24.9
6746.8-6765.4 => 23.5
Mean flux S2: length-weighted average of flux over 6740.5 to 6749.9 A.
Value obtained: 23.8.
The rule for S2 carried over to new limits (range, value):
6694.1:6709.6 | 24.2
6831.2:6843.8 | 23.5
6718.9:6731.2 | 24.1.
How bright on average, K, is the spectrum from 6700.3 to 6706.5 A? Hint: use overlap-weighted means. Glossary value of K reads 23.9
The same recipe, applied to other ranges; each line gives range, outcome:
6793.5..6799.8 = 24.1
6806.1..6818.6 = 22.7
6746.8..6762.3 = 23.1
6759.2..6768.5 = 23.2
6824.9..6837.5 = 23.1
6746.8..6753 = 23.3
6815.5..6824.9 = 21.9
